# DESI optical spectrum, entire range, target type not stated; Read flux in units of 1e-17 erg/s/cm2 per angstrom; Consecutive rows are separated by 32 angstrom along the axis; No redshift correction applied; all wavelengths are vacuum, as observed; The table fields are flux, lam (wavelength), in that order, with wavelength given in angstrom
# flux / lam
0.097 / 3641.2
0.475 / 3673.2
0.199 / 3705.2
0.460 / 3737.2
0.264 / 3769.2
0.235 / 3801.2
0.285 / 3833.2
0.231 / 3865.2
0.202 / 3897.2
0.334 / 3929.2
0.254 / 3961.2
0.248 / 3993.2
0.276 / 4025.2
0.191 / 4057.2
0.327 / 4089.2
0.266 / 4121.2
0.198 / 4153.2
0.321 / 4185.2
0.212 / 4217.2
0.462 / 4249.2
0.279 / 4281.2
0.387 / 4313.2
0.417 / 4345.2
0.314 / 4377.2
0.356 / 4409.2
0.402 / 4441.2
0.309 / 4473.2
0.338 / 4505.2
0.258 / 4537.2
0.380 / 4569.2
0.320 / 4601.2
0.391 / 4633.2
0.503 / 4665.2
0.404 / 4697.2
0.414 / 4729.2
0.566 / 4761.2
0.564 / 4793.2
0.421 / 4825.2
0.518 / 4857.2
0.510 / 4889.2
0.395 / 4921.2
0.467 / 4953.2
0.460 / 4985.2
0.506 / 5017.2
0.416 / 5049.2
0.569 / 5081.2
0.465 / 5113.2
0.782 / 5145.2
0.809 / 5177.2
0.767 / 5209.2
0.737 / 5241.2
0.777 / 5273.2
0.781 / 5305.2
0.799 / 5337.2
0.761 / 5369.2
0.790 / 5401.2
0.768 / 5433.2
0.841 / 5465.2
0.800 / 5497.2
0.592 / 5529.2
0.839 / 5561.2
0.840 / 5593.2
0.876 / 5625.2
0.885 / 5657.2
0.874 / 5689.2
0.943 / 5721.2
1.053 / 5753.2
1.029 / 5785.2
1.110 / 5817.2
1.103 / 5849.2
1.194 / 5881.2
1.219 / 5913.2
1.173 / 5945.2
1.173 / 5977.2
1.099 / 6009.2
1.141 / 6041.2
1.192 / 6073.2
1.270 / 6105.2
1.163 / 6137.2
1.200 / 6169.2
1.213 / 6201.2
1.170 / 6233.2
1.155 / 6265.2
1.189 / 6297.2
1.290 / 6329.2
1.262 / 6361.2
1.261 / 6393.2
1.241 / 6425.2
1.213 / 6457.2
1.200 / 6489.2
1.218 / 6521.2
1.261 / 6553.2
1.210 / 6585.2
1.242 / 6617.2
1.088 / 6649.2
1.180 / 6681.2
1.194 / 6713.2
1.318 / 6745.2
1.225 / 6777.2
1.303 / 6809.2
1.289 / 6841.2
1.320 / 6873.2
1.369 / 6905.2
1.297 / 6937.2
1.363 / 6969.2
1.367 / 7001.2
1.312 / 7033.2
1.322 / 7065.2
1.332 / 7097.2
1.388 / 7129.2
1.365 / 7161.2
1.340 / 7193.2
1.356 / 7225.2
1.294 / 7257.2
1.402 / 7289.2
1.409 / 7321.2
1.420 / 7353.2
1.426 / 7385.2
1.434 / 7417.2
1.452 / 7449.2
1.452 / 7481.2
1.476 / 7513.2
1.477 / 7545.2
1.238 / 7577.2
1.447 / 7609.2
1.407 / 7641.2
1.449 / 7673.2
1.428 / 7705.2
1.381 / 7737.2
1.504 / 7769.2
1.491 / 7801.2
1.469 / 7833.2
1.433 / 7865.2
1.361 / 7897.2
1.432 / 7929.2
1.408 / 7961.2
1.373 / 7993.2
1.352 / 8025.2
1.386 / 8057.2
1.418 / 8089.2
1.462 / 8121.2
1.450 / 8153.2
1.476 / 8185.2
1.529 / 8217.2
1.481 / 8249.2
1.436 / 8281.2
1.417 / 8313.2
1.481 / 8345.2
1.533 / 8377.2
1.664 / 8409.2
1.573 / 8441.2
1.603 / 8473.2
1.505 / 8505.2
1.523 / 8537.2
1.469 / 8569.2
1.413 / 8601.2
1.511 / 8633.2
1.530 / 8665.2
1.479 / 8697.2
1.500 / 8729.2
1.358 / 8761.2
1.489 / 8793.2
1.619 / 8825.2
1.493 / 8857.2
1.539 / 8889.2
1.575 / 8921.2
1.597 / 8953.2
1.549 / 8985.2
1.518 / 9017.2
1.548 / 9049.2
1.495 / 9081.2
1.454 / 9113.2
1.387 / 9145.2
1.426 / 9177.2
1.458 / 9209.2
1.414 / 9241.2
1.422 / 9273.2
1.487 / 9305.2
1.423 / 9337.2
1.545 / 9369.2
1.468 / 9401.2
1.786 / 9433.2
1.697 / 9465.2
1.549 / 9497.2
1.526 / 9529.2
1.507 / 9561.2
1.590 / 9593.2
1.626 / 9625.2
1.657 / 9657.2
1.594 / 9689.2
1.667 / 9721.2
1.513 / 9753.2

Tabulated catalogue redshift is 0.29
